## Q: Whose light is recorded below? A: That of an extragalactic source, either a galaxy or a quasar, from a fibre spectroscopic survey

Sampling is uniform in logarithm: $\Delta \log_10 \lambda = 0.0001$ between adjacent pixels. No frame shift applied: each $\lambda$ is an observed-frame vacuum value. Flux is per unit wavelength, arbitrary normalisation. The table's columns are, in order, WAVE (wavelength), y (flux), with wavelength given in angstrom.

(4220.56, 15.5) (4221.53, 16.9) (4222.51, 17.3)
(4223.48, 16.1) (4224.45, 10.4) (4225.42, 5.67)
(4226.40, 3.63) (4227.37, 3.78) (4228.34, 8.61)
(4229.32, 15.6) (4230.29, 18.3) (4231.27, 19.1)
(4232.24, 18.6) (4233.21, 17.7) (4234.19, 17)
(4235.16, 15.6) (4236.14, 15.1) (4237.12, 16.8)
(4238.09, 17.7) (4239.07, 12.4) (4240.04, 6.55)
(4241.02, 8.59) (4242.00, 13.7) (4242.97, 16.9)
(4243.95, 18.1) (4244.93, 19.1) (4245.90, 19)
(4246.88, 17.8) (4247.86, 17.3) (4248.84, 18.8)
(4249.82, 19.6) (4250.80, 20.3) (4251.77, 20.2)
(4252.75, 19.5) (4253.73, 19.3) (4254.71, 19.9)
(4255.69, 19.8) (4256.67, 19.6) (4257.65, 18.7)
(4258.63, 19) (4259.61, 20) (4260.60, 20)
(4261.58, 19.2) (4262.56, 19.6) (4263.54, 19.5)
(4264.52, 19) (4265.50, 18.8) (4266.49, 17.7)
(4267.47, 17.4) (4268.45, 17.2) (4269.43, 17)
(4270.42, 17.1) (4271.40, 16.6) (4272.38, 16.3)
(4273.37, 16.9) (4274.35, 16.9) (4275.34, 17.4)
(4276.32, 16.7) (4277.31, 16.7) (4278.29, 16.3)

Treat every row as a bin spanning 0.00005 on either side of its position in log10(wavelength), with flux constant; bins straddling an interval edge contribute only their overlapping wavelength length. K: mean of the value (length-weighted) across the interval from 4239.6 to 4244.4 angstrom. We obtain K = 12.8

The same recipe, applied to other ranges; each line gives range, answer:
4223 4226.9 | 8.92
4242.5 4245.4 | 18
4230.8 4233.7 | 18.5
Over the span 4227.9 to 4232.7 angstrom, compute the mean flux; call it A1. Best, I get 16.1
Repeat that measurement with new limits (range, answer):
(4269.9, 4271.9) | 16.9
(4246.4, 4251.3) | 18.8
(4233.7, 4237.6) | 16.1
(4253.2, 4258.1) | 19.5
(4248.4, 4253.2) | 19.7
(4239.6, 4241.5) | 7.58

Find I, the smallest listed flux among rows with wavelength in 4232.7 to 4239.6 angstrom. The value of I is 12.4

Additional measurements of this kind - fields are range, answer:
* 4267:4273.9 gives 16.3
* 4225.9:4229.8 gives 3.63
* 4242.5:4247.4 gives 16.9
